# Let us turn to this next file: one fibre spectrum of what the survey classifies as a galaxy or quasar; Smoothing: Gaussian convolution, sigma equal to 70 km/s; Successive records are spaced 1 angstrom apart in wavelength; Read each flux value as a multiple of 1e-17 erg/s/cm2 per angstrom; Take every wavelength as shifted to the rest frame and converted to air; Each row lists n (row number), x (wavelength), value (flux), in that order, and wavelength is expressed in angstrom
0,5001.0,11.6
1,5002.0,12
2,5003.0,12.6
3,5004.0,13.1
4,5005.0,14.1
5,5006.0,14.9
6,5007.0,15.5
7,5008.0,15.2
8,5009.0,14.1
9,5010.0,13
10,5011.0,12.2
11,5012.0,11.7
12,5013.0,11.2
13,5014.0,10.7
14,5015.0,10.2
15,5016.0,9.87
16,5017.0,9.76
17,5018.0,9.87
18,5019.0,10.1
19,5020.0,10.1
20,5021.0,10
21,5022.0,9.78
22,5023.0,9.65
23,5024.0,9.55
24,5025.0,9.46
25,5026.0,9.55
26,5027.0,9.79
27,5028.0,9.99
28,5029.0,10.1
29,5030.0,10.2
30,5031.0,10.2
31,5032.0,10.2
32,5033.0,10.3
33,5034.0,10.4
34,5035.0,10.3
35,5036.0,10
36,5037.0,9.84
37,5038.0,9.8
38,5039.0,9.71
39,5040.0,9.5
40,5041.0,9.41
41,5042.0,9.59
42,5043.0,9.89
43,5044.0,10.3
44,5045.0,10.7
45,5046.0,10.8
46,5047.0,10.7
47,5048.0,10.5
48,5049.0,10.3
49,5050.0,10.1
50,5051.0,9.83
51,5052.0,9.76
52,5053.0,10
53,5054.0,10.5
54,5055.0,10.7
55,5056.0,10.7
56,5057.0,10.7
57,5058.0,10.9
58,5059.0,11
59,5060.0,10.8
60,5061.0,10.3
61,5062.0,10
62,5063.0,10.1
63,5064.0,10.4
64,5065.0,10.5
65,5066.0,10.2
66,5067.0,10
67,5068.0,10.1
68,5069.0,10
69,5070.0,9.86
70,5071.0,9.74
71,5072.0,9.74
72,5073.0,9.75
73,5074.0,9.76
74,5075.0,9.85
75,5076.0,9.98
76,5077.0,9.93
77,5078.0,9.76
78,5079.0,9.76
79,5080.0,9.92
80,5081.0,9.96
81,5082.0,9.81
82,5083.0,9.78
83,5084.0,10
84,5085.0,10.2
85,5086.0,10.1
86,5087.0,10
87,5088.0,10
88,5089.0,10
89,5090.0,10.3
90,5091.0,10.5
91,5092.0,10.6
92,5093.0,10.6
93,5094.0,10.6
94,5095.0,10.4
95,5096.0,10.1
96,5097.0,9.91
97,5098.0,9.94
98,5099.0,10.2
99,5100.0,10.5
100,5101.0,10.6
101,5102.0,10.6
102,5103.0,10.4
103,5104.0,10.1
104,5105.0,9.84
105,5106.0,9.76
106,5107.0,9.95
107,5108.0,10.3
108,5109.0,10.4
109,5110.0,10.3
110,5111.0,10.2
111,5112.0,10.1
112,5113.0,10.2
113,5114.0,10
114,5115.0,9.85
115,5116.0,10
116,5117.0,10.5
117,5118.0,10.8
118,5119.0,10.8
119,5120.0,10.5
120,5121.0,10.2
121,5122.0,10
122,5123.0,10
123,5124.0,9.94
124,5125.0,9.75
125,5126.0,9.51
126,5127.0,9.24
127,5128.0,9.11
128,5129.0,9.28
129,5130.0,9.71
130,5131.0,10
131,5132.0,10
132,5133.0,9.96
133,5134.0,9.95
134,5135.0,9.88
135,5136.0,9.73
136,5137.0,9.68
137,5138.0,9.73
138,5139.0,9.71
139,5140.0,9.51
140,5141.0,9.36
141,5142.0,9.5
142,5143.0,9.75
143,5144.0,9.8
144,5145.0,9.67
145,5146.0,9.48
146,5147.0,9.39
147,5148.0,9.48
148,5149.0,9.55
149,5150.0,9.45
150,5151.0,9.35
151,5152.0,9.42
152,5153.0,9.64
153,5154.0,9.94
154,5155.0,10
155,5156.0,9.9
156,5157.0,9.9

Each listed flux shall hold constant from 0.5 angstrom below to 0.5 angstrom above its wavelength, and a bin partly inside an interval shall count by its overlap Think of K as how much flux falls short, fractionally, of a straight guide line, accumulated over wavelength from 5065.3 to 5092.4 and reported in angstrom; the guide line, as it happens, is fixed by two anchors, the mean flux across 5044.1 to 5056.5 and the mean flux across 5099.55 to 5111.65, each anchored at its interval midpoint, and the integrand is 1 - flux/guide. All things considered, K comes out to 0.8 angstrom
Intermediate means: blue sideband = 10.4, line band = 9.99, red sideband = 10.2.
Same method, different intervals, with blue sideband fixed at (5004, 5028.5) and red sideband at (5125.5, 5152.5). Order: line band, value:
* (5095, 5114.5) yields -0.2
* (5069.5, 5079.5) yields 0.6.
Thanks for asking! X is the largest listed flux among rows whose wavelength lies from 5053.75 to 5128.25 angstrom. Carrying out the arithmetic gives 11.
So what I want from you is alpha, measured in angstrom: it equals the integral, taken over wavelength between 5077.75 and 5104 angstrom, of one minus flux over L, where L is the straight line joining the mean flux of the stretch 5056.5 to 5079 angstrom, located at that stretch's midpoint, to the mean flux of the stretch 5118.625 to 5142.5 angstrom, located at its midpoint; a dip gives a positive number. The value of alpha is -0.43 angstrom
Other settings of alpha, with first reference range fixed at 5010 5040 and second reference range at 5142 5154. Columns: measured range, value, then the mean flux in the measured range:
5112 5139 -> -0.7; 9.93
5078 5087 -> 0.0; 9.93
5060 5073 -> -0.1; 10.1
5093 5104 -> -0.6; 10.3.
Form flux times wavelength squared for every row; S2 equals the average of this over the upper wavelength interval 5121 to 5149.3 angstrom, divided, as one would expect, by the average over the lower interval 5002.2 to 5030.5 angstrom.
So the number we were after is 0.9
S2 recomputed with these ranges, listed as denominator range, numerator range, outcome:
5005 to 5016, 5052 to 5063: 0.84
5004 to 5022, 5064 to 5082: 0.86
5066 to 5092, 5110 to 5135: 1.02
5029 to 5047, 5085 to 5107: 1.04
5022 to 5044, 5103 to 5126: 1.06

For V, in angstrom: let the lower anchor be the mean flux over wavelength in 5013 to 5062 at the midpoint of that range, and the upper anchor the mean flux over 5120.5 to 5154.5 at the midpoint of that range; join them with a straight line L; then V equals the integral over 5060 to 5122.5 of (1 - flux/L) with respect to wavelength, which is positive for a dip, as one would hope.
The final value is -1.6 angstrom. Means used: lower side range 10.1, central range 10.1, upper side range 9.67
